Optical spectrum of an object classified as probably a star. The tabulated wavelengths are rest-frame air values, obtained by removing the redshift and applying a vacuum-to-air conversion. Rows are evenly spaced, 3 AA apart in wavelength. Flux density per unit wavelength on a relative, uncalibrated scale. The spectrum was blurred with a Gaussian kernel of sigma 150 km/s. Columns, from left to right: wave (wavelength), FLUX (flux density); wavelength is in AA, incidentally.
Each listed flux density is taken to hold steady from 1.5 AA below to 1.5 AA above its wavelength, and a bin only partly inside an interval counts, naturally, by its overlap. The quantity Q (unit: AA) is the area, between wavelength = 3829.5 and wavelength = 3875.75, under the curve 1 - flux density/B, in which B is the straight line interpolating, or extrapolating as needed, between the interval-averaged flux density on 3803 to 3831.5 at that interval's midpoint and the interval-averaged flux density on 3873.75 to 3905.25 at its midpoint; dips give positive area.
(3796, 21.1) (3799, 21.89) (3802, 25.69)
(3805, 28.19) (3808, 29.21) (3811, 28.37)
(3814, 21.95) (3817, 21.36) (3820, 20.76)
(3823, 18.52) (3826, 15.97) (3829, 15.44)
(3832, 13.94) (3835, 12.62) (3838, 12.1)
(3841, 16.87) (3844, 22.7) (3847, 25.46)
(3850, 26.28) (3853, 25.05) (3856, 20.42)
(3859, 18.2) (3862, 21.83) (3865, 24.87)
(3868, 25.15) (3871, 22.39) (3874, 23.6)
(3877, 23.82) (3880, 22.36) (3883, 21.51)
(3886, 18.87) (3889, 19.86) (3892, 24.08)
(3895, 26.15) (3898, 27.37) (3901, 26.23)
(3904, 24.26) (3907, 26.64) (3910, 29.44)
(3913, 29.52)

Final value 4.2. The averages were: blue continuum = 22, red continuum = 23.5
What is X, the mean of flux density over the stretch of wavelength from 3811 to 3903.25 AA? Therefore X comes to 21.3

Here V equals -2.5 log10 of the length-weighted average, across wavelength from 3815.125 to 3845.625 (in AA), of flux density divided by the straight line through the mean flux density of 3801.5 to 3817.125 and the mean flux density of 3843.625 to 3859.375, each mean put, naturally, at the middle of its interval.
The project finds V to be 0.40 mag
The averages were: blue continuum 26.2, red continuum 23.4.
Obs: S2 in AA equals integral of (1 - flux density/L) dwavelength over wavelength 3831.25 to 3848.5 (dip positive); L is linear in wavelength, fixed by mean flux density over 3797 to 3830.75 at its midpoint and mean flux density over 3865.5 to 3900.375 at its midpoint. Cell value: 4.0 AA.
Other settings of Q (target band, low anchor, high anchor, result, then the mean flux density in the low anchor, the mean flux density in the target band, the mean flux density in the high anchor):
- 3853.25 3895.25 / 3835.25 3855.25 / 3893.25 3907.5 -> 2.1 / 20.8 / 22.3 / 26.1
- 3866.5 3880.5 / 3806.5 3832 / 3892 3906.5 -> 0.4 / 21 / 23.5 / 25.8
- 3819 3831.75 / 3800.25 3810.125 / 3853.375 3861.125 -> 3.9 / 27.6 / 17.2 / 20.3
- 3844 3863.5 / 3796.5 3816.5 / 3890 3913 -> 2.3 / 25.4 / 22.9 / 26.4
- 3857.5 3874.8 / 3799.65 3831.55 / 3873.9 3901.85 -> 0.3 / 22.2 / 22.6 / 23.3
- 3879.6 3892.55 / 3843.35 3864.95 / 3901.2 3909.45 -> 2.0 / 23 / 21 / 26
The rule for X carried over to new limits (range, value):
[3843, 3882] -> 23.2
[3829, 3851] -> 18.2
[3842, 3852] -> 24.4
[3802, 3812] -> 28.2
